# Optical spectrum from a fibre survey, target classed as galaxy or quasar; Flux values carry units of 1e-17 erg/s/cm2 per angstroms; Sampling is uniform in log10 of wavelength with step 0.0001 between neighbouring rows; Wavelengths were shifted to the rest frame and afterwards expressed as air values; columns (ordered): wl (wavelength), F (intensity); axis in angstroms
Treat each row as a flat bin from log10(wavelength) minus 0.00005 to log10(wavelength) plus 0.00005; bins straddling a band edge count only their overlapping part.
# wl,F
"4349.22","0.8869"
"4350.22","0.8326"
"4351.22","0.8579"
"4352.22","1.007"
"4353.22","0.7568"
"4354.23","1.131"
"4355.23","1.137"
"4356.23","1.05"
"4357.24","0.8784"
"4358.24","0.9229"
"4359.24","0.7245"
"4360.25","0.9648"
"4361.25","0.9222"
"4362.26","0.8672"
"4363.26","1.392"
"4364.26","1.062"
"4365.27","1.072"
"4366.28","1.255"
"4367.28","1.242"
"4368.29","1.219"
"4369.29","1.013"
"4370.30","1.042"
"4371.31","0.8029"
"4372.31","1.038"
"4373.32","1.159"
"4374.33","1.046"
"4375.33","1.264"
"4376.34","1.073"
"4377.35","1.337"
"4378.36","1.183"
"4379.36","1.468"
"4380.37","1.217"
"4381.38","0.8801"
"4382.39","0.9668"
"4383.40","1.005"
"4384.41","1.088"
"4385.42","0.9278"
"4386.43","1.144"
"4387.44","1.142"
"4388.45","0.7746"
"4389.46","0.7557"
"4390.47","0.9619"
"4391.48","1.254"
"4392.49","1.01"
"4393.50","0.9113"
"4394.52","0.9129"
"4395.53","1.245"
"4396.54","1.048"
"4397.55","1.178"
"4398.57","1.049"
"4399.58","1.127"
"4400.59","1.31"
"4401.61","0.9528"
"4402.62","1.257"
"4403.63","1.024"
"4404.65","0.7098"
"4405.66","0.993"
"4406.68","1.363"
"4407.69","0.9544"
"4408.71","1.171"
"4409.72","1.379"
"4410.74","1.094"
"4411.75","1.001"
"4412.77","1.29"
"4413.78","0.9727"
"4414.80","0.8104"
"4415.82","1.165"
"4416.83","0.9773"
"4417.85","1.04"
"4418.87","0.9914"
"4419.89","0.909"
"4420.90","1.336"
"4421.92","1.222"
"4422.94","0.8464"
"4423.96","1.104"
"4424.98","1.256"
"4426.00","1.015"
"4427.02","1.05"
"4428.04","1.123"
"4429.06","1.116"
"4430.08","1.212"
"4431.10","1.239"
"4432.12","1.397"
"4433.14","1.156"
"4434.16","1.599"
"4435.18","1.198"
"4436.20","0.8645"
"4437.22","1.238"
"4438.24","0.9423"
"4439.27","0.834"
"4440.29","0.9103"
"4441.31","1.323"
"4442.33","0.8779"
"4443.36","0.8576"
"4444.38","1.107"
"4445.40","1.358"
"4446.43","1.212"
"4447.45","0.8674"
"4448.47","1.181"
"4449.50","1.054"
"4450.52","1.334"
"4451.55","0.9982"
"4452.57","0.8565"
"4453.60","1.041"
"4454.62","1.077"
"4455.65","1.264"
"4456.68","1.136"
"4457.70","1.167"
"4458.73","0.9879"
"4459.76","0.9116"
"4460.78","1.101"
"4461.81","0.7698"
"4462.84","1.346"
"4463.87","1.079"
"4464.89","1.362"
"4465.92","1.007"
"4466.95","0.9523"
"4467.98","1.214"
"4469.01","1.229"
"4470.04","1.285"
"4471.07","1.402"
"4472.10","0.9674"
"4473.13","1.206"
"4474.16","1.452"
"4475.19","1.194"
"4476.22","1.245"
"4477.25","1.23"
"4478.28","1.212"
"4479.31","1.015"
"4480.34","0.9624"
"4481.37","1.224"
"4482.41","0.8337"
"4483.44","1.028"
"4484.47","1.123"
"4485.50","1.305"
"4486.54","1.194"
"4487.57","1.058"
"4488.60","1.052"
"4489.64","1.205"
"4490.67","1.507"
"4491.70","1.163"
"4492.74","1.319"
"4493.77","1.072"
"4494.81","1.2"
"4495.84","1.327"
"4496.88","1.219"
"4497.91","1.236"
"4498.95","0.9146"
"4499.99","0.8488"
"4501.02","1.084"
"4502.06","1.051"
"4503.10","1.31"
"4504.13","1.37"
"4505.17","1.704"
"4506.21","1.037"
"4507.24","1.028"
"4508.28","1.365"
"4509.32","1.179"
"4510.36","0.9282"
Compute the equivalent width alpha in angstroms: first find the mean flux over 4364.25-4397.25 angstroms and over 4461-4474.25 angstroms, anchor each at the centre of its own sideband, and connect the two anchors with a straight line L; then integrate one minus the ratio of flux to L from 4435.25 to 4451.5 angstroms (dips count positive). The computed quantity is 1.1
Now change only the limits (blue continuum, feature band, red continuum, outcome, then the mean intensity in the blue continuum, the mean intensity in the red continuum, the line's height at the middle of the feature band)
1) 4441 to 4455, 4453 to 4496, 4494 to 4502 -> -2.1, 1.08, 1.11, 1.1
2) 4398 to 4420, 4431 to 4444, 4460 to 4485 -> 0.0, 1.07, 1.14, 1.1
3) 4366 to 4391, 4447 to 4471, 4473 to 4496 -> 1.1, 1.08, 1.18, 1.15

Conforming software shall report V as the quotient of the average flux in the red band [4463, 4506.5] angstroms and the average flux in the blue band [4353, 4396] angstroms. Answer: 1.12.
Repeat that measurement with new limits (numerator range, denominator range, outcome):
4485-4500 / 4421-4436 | 1.01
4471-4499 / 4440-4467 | 1.08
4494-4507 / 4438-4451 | 1.11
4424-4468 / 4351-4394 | 1.06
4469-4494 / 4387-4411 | 1.11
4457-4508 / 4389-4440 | 1.06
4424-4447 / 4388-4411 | 1.06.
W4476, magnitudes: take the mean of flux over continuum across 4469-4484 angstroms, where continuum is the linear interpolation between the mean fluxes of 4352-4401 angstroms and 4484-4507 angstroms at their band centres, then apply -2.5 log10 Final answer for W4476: 0.008 mag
